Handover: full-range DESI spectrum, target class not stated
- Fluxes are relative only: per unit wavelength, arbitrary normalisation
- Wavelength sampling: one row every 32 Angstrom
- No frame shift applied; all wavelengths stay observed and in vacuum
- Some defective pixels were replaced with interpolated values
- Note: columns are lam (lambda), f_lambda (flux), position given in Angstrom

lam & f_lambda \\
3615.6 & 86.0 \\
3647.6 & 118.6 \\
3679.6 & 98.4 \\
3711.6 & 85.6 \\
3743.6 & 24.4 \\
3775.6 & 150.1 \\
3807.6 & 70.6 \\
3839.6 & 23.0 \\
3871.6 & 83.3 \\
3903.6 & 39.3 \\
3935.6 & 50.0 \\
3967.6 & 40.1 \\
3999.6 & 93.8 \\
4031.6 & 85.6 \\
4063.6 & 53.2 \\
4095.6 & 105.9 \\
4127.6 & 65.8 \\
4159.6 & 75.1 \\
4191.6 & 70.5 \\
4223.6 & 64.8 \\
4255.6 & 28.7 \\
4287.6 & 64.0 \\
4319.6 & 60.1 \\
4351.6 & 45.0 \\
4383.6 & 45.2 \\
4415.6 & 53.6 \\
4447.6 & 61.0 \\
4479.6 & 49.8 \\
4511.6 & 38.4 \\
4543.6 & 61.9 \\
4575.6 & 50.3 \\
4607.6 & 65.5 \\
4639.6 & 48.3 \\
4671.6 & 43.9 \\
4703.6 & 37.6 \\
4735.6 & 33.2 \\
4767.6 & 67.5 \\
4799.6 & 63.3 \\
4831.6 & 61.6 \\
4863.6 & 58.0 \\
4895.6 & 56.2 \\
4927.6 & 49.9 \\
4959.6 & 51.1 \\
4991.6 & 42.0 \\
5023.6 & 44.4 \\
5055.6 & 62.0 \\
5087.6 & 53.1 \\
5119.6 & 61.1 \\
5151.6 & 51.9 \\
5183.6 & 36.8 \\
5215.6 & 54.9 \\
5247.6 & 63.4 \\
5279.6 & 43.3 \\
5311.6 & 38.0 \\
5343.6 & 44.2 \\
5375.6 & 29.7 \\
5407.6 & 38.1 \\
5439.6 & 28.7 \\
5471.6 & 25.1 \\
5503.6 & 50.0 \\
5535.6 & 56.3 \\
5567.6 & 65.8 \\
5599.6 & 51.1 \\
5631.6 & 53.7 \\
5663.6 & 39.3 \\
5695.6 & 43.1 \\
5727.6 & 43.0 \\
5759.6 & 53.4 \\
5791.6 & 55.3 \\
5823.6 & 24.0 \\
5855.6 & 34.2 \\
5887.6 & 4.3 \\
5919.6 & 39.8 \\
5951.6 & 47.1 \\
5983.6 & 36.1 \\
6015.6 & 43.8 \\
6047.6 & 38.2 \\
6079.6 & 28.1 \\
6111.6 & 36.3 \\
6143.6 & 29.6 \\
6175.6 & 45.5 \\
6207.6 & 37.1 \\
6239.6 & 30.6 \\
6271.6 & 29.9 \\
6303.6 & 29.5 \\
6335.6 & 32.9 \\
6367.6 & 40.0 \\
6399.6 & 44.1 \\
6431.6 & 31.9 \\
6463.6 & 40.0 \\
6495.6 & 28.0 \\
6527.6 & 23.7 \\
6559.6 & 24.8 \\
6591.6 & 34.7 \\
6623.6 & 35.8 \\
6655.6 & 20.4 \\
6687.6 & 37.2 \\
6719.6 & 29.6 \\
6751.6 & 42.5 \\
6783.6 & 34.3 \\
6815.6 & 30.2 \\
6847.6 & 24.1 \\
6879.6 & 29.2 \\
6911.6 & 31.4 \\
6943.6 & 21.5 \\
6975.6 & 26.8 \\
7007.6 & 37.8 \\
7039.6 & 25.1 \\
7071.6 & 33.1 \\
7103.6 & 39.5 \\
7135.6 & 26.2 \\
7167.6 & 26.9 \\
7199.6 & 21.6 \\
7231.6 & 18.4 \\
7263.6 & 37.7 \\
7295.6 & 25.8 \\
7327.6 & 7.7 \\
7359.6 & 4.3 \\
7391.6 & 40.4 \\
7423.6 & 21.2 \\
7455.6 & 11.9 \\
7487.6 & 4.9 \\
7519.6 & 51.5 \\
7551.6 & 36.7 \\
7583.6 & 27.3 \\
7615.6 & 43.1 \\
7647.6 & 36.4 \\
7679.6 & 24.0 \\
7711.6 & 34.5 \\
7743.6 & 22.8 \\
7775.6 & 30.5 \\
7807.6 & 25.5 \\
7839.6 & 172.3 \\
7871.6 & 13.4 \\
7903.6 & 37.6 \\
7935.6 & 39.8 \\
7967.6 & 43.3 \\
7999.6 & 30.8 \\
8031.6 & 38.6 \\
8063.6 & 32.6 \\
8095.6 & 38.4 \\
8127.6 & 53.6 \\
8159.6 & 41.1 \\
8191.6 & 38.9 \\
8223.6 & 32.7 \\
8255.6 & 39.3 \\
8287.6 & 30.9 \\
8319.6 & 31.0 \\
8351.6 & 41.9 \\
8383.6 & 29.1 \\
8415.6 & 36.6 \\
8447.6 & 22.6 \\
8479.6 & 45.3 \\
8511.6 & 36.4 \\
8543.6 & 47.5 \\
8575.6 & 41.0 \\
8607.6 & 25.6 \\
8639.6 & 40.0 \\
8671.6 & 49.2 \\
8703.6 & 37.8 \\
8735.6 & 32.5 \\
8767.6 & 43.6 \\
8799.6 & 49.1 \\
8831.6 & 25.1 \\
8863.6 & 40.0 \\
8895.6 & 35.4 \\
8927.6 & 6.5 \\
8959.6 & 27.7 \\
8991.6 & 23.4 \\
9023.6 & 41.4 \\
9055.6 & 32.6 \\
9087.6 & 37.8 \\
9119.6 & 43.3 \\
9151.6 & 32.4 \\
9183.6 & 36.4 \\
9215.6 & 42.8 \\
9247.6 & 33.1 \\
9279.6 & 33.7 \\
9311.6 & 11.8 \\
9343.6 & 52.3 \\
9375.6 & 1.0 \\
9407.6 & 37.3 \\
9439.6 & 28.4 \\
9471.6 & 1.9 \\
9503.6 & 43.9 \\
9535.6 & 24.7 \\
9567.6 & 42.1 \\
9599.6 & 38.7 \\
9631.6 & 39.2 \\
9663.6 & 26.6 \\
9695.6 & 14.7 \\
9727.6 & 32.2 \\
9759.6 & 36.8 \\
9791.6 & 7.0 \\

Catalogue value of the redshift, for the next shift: 1.103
